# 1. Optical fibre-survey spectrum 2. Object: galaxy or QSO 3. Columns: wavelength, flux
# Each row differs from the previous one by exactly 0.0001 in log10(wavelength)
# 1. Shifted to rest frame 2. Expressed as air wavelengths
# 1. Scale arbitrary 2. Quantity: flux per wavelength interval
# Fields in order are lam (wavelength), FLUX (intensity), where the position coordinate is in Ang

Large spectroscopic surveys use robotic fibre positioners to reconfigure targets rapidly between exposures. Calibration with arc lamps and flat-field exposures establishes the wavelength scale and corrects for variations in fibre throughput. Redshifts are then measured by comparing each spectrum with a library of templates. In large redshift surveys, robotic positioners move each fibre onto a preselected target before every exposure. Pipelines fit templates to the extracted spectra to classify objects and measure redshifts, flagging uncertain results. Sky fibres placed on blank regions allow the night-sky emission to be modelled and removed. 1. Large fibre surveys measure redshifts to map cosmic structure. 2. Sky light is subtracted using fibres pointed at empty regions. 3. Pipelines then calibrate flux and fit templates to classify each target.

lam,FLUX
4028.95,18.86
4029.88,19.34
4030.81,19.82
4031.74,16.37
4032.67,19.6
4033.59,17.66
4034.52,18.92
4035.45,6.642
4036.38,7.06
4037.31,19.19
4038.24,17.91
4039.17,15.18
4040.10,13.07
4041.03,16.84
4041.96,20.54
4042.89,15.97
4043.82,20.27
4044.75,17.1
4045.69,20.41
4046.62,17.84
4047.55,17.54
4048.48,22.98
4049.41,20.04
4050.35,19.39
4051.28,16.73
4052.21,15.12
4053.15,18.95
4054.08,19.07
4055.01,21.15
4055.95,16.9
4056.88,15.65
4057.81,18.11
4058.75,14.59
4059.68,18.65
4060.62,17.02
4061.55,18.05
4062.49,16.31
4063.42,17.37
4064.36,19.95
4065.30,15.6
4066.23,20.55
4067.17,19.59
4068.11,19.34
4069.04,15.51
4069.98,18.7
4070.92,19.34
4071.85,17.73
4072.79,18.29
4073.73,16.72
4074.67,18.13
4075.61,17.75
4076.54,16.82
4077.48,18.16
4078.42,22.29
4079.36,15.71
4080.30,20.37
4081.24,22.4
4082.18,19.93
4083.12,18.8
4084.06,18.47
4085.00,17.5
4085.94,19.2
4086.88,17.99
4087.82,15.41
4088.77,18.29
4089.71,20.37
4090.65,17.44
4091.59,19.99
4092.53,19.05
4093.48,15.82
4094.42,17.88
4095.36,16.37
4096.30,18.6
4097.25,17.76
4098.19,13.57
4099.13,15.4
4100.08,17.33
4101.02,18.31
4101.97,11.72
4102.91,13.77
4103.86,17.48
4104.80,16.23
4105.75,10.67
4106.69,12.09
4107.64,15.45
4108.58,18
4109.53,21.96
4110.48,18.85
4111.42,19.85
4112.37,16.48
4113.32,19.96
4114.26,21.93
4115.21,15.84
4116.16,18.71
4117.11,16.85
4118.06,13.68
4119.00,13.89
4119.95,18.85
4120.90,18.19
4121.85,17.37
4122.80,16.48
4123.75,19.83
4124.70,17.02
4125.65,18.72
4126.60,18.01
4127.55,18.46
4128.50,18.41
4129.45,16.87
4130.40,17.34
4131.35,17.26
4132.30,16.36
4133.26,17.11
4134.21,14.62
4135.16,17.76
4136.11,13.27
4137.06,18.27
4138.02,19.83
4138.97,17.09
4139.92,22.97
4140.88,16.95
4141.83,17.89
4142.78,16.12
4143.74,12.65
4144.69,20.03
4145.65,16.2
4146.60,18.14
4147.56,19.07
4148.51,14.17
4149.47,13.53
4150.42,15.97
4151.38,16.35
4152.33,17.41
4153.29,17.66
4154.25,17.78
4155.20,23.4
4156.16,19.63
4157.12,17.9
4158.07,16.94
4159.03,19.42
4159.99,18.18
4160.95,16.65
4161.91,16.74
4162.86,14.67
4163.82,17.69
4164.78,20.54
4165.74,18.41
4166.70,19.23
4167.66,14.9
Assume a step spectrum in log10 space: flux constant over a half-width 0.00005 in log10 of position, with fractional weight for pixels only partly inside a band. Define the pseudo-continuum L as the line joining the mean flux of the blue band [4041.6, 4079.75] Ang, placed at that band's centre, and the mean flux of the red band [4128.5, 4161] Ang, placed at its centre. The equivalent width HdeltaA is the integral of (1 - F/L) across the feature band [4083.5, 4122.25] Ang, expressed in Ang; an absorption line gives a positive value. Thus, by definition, 1.4 Ang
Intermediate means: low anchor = 18.2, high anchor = 17.4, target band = 17.1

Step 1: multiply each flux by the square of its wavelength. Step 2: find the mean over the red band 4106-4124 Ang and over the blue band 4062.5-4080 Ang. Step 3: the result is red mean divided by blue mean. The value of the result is 0.98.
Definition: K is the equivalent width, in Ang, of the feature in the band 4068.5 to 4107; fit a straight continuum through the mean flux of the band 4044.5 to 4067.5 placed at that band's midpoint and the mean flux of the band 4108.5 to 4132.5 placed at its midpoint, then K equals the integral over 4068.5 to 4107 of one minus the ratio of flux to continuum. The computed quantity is 1.3 Ang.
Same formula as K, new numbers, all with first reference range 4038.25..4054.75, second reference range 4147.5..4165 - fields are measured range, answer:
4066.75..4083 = -0.6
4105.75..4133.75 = 0.4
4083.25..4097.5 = -0.1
